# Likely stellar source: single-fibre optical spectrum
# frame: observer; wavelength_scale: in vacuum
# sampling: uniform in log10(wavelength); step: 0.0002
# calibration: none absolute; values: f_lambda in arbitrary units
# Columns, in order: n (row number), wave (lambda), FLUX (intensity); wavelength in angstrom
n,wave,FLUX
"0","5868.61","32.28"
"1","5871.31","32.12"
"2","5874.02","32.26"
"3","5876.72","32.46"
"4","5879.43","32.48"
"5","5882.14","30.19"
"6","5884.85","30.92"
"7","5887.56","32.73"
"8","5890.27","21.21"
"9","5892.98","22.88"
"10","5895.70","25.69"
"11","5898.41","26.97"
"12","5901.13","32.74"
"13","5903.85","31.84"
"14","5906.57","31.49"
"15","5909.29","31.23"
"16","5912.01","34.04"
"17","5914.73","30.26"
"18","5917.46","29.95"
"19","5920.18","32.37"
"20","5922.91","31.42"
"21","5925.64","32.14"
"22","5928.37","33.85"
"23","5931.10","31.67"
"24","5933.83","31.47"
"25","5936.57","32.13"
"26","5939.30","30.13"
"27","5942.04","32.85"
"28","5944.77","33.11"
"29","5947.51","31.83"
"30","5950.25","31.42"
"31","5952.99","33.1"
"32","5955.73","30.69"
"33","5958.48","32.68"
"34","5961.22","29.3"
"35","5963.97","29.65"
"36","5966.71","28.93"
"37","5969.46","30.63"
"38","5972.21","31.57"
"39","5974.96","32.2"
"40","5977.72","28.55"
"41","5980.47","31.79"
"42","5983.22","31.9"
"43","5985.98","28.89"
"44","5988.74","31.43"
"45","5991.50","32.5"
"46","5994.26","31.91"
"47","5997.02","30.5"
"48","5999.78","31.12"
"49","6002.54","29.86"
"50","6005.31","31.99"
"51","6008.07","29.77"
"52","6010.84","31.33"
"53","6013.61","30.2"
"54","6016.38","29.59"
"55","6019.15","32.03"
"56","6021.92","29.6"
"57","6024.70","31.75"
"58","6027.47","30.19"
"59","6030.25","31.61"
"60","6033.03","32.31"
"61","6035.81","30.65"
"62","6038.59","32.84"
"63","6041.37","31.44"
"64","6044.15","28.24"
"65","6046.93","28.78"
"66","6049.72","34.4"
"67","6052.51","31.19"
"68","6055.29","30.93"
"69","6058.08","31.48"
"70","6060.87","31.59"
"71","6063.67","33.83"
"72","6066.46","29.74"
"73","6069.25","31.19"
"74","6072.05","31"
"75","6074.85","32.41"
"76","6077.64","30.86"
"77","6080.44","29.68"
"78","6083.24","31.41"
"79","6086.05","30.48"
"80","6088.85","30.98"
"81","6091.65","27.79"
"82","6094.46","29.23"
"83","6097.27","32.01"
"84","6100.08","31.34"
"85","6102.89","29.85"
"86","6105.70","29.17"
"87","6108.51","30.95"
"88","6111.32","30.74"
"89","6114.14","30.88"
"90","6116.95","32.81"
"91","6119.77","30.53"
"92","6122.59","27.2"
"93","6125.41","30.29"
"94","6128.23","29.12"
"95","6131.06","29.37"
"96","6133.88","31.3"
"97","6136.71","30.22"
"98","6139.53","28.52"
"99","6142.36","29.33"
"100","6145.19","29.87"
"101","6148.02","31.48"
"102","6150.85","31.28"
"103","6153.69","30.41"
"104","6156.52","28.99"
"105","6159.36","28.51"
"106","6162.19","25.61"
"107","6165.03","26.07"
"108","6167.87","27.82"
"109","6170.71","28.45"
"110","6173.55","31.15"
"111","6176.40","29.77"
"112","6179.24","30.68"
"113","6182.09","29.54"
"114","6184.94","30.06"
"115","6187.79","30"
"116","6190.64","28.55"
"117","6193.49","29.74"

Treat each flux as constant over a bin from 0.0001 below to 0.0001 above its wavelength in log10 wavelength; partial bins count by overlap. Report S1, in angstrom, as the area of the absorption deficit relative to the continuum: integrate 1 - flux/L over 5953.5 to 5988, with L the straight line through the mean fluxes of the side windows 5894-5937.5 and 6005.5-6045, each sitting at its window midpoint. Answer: 0.4 angstrom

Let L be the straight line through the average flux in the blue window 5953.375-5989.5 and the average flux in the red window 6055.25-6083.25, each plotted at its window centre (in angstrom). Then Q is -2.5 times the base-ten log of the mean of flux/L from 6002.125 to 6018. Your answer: 0.01 mag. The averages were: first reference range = 30.7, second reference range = 31.3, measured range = 30.5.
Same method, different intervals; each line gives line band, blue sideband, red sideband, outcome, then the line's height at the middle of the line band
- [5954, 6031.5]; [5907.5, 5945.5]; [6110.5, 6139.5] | 0.02 mag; 31.3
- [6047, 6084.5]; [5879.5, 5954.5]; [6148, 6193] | -0.06 mag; 29.9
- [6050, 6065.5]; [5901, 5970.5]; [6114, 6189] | -0.05 mag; 30.4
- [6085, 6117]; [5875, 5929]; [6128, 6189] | -0.03 mag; 29.6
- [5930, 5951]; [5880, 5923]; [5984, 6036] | -0.06 mag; 30.2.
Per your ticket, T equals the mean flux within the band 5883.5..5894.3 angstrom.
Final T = 27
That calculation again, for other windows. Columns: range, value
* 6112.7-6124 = 30.3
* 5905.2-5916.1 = 31.8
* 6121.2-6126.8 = 28.7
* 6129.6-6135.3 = 30.3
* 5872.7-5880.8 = 32.4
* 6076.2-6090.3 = 30.7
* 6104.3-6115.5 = 30.4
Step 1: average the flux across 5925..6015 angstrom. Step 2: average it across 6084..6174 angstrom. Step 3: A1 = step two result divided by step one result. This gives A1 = 1.0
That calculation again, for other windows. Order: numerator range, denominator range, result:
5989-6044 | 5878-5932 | 1.03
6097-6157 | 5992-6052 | 0.98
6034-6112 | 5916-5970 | 0.98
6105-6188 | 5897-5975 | 0.94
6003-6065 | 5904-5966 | 0.98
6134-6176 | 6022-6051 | 0.94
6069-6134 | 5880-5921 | 1.03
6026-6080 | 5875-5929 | 1.03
